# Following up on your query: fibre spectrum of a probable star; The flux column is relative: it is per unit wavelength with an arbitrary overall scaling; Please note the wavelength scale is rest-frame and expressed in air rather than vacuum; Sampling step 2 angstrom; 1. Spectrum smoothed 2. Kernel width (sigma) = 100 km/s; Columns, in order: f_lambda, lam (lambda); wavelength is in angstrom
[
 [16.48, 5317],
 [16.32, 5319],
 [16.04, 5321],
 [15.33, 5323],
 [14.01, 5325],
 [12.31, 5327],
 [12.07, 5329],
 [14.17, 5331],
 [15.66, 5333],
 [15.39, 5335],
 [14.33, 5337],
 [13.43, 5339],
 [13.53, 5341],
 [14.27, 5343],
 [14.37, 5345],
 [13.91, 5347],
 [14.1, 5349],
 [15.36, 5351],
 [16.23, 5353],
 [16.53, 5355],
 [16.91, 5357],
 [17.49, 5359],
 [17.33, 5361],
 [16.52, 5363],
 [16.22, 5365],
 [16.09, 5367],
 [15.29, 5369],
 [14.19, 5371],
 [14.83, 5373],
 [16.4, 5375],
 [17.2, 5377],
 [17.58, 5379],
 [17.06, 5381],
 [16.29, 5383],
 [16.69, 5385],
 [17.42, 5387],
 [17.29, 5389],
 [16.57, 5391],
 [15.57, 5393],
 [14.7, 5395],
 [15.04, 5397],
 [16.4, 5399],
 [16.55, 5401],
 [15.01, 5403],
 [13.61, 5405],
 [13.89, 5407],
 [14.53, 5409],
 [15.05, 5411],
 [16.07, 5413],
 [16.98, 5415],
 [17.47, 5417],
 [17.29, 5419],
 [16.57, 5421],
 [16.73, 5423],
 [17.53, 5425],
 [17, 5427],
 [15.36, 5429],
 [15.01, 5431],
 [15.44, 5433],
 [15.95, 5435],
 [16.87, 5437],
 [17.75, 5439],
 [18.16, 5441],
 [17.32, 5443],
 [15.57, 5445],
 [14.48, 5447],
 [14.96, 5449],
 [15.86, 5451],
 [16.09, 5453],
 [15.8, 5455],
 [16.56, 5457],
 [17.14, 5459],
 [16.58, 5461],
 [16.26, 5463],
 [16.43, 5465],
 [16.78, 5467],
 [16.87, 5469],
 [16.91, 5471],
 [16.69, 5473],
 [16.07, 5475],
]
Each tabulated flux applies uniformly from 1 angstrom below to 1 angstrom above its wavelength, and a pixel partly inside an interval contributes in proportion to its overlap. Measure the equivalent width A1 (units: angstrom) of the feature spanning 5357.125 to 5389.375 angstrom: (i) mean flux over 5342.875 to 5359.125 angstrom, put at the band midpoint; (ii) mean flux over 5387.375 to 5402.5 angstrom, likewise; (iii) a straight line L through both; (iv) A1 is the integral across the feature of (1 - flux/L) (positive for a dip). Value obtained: -1.55 angstrom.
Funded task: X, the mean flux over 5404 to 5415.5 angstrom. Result 14.9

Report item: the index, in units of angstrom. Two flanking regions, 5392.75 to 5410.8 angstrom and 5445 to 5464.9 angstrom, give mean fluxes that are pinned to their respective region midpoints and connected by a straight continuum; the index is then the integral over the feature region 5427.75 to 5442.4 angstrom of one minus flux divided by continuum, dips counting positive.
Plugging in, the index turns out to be -0.7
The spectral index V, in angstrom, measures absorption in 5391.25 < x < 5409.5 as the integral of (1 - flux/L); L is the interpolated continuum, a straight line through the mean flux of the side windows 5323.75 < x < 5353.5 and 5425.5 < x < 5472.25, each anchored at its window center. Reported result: 0.3 angstrom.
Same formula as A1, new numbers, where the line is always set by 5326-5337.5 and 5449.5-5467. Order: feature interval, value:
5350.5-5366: -2.3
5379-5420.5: -2.1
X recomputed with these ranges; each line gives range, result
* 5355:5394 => 16.5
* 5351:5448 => 16.2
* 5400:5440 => 16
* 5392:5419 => 15.5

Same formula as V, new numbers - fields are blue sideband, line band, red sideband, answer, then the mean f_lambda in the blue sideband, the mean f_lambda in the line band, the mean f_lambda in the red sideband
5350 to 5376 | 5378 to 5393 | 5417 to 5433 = -0.60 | 16.1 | 16.9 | 16.5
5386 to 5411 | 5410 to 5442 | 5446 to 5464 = -1.69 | 15.5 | 16.6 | 16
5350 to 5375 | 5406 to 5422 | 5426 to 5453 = 0.14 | 16.1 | 16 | 16.1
